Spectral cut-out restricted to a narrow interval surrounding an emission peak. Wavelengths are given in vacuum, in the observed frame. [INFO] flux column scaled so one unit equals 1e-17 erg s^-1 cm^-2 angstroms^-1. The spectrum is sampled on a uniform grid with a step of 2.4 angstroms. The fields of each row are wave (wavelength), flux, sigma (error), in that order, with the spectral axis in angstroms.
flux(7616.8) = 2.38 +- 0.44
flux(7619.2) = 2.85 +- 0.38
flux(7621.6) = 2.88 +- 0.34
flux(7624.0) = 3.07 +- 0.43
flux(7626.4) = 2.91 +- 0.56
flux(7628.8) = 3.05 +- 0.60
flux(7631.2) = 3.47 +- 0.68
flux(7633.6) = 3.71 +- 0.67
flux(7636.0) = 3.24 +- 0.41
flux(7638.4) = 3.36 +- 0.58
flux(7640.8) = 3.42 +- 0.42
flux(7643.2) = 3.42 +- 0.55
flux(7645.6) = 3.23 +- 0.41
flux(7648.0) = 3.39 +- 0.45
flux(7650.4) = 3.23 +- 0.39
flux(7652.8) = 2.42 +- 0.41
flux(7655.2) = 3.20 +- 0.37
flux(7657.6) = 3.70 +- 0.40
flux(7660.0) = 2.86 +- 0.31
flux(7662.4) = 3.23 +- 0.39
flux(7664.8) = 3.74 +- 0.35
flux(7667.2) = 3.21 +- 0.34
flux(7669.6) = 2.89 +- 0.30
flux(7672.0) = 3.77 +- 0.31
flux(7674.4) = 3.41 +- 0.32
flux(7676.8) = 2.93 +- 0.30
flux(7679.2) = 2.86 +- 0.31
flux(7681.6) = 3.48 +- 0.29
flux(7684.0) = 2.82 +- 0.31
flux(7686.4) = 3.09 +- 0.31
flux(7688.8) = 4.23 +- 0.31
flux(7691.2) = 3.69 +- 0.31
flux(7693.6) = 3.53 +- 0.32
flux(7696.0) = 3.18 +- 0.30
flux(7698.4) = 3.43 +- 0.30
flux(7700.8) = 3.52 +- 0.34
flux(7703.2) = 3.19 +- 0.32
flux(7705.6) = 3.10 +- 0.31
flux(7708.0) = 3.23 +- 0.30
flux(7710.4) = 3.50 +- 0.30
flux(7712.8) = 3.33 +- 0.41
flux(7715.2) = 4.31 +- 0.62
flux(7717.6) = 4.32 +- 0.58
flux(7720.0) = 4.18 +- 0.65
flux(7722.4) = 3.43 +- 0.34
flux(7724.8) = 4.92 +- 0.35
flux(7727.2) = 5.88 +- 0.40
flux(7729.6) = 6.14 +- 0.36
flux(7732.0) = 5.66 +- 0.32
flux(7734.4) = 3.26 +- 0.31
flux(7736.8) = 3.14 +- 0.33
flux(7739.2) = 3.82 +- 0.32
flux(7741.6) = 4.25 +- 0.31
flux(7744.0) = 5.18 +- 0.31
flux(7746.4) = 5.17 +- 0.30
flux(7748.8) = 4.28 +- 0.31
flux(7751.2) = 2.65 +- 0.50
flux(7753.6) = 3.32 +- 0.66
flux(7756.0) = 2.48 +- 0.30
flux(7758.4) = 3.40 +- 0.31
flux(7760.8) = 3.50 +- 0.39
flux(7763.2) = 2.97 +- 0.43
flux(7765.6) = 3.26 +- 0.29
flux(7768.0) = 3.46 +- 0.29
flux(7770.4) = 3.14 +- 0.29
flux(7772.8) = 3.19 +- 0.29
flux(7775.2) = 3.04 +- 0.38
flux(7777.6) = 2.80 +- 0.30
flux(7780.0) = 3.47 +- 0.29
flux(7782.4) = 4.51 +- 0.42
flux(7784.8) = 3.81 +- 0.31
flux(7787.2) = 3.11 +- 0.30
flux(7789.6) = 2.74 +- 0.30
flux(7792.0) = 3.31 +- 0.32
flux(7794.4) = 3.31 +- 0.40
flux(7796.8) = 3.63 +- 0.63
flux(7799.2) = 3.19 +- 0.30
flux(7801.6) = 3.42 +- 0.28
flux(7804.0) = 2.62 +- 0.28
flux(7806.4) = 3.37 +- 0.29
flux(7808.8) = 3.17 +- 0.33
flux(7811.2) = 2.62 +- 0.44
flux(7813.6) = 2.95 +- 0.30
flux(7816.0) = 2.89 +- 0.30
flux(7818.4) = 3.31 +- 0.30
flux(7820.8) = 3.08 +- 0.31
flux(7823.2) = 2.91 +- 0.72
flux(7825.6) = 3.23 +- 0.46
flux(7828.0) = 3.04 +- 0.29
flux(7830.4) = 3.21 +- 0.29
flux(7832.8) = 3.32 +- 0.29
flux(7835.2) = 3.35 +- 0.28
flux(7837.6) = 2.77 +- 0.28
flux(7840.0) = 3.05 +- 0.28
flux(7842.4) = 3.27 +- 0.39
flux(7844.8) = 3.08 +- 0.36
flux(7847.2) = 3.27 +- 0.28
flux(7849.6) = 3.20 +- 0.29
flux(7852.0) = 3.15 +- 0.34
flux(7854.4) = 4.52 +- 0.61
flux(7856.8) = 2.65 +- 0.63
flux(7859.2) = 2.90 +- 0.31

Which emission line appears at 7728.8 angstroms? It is [S II] 6716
